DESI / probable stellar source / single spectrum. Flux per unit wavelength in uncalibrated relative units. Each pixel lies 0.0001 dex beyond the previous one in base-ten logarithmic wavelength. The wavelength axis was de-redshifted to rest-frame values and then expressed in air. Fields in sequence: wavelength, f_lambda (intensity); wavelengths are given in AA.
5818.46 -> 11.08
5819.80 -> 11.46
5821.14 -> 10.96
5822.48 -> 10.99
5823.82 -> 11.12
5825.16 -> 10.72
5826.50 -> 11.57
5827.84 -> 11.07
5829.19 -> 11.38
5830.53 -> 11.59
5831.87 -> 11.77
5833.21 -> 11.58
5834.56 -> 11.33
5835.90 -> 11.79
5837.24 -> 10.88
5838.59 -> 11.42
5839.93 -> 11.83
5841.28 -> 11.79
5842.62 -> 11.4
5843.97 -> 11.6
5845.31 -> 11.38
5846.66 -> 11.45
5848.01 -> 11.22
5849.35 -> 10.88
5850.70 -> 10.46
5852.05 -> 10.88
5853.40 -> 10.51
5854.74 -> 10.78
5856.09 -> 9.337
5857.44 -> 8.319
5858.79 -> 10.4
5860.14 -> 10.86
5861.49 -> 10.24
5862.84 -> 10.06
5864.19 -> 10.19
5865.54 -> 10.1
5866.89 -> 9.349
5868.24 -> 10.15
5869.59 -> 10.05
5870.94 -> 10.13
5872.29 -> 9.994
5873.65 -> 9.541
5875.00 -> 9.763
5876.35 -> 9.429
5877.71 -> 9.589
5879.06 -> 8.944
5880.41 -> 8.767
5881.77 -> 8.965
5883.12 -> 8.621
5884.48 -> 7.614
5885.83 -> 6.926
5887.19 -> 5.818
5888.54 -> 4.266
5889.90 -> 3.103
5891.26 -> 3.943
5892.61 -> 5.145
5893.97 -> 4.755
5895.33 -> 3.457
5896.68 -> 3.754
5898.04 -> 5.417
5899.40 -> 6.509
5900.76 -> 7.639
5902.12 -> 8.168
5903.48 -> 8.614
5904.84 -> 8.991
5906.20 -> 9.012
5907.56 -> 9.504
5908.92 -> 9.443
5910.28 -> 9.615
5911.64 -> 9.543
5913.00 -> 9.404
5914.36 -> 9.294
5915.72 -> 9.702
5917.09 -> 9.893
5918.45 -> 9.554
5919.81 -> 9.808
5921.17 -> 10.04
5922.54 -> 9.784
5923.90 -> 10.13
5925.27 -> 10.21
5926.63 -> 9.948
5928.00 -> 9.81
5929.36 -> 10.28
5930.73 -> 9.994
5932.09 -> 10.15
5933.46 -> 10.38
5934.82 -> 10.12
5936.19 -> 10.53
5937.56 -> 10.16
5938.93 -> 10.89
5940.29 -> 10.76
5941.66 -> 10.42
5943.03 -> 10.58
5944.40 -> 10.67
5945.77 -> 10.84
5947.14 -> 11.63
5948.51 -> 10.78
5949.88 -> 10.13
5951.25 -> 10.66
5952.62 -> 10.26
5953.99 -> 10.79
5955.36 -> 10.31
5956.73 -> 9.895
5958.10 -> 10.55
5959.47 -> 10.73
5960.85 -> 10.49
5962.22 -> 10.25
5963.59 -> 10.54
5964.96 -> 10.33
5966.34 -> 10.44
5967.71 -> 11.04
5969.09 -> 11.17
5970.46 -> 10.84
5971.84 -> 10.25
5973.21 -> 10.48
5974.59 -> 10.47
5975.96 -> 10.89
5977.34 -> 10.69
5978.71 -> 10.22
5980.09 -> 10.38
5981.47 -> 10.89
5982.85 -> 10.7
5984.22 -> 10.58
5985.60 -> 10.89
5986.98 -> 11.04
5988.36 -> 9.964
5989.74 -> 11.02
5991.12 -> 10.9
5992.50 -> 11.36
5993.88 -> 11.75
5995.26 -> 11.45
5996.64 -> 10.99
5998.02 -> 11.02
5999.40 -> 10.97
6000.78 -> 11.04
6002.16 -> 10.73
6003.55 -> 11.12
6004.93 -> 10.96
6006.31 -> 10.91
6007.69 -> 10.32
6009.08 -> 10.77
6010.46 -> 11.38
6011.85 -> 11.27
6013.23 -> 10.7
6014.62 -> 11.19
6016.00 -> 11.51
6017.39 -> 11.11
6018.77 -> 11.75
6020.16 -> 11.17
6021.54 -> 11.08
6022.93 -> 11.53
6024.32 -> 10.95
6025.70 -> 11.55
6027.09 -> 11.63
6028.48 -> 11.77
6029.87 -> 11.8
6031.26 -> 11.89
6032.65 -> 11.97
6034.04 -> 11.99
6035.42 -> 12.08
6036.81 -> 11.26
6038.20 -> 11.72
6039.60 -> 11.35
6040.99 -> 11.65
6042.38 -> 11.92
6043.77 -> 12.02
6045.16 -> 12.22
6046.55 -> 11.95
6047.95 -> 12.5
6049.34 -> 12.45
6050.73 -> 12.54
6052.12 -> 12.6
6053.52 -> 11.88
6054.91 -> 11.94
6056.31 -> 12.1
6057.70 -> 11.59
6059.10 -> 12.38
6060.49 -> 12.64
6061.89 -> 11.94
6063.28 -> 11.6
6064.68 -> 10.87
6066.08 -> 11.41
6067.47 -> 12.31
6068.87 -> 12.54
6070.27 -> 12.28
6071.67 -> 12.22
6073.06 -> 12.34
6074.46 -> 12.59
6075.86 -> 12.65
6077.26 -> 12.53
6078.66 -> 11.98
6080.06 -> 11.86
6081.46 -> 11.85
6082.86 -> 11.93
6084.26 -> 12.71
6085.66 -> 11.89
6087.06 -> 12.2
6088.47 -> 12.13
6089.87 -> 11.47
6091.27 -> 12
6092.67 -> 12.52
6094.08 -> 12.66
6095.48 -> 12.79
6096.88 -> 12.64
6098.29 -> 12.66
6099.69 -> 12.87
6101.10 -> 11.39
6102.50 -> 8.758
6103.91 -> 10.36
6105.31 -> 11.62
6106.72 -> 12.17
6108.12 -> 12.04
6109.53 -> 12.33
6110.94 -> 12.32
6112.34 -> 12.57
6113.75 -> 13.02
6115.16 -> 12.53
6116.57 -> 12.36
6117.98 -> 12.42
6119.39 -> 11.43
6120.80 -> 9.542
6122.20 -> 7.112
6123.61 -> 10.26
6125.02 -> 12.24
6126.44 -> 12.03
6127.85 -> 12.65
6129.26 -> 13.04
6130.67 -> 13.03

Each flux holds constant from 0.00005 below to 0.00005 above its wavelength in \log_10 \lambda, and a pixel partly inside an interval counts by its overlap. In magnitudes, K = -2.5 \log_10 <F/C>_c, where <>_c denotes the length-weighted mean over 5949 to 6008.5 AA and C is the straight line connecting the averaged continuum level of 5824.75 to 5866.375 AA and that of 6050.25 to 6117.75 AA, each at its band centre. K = 0.08 mag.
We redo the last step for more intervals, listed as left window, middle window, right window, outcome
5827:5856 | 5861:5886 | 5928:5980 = 0.17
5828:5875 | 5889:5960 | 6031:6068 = 0.22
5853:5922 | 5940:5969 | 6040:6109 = -0.09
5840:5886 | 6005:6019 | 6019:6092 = 0.04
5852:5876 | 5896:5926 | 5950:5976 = 0.16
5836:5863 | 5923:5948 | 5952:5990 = 0.02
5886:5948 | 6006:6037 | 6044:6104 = -0.04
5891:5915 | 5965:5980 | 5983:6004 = -0.05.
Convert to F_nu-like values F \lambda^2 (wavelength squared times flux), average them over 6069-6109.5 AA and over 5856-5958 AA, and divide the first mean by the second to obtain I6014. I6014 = 1.41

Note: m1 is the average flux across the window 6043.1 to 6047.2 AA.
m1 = 12.1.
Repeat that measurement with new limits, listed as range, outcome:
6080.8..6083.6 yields 11.9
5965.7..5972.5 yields 10.7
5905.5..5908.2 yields 9.25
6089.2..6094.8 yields 12.2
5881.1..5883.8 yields 8.8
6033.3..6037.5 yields 11.8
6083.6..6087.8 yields 12.2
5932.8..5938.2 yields 10.3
